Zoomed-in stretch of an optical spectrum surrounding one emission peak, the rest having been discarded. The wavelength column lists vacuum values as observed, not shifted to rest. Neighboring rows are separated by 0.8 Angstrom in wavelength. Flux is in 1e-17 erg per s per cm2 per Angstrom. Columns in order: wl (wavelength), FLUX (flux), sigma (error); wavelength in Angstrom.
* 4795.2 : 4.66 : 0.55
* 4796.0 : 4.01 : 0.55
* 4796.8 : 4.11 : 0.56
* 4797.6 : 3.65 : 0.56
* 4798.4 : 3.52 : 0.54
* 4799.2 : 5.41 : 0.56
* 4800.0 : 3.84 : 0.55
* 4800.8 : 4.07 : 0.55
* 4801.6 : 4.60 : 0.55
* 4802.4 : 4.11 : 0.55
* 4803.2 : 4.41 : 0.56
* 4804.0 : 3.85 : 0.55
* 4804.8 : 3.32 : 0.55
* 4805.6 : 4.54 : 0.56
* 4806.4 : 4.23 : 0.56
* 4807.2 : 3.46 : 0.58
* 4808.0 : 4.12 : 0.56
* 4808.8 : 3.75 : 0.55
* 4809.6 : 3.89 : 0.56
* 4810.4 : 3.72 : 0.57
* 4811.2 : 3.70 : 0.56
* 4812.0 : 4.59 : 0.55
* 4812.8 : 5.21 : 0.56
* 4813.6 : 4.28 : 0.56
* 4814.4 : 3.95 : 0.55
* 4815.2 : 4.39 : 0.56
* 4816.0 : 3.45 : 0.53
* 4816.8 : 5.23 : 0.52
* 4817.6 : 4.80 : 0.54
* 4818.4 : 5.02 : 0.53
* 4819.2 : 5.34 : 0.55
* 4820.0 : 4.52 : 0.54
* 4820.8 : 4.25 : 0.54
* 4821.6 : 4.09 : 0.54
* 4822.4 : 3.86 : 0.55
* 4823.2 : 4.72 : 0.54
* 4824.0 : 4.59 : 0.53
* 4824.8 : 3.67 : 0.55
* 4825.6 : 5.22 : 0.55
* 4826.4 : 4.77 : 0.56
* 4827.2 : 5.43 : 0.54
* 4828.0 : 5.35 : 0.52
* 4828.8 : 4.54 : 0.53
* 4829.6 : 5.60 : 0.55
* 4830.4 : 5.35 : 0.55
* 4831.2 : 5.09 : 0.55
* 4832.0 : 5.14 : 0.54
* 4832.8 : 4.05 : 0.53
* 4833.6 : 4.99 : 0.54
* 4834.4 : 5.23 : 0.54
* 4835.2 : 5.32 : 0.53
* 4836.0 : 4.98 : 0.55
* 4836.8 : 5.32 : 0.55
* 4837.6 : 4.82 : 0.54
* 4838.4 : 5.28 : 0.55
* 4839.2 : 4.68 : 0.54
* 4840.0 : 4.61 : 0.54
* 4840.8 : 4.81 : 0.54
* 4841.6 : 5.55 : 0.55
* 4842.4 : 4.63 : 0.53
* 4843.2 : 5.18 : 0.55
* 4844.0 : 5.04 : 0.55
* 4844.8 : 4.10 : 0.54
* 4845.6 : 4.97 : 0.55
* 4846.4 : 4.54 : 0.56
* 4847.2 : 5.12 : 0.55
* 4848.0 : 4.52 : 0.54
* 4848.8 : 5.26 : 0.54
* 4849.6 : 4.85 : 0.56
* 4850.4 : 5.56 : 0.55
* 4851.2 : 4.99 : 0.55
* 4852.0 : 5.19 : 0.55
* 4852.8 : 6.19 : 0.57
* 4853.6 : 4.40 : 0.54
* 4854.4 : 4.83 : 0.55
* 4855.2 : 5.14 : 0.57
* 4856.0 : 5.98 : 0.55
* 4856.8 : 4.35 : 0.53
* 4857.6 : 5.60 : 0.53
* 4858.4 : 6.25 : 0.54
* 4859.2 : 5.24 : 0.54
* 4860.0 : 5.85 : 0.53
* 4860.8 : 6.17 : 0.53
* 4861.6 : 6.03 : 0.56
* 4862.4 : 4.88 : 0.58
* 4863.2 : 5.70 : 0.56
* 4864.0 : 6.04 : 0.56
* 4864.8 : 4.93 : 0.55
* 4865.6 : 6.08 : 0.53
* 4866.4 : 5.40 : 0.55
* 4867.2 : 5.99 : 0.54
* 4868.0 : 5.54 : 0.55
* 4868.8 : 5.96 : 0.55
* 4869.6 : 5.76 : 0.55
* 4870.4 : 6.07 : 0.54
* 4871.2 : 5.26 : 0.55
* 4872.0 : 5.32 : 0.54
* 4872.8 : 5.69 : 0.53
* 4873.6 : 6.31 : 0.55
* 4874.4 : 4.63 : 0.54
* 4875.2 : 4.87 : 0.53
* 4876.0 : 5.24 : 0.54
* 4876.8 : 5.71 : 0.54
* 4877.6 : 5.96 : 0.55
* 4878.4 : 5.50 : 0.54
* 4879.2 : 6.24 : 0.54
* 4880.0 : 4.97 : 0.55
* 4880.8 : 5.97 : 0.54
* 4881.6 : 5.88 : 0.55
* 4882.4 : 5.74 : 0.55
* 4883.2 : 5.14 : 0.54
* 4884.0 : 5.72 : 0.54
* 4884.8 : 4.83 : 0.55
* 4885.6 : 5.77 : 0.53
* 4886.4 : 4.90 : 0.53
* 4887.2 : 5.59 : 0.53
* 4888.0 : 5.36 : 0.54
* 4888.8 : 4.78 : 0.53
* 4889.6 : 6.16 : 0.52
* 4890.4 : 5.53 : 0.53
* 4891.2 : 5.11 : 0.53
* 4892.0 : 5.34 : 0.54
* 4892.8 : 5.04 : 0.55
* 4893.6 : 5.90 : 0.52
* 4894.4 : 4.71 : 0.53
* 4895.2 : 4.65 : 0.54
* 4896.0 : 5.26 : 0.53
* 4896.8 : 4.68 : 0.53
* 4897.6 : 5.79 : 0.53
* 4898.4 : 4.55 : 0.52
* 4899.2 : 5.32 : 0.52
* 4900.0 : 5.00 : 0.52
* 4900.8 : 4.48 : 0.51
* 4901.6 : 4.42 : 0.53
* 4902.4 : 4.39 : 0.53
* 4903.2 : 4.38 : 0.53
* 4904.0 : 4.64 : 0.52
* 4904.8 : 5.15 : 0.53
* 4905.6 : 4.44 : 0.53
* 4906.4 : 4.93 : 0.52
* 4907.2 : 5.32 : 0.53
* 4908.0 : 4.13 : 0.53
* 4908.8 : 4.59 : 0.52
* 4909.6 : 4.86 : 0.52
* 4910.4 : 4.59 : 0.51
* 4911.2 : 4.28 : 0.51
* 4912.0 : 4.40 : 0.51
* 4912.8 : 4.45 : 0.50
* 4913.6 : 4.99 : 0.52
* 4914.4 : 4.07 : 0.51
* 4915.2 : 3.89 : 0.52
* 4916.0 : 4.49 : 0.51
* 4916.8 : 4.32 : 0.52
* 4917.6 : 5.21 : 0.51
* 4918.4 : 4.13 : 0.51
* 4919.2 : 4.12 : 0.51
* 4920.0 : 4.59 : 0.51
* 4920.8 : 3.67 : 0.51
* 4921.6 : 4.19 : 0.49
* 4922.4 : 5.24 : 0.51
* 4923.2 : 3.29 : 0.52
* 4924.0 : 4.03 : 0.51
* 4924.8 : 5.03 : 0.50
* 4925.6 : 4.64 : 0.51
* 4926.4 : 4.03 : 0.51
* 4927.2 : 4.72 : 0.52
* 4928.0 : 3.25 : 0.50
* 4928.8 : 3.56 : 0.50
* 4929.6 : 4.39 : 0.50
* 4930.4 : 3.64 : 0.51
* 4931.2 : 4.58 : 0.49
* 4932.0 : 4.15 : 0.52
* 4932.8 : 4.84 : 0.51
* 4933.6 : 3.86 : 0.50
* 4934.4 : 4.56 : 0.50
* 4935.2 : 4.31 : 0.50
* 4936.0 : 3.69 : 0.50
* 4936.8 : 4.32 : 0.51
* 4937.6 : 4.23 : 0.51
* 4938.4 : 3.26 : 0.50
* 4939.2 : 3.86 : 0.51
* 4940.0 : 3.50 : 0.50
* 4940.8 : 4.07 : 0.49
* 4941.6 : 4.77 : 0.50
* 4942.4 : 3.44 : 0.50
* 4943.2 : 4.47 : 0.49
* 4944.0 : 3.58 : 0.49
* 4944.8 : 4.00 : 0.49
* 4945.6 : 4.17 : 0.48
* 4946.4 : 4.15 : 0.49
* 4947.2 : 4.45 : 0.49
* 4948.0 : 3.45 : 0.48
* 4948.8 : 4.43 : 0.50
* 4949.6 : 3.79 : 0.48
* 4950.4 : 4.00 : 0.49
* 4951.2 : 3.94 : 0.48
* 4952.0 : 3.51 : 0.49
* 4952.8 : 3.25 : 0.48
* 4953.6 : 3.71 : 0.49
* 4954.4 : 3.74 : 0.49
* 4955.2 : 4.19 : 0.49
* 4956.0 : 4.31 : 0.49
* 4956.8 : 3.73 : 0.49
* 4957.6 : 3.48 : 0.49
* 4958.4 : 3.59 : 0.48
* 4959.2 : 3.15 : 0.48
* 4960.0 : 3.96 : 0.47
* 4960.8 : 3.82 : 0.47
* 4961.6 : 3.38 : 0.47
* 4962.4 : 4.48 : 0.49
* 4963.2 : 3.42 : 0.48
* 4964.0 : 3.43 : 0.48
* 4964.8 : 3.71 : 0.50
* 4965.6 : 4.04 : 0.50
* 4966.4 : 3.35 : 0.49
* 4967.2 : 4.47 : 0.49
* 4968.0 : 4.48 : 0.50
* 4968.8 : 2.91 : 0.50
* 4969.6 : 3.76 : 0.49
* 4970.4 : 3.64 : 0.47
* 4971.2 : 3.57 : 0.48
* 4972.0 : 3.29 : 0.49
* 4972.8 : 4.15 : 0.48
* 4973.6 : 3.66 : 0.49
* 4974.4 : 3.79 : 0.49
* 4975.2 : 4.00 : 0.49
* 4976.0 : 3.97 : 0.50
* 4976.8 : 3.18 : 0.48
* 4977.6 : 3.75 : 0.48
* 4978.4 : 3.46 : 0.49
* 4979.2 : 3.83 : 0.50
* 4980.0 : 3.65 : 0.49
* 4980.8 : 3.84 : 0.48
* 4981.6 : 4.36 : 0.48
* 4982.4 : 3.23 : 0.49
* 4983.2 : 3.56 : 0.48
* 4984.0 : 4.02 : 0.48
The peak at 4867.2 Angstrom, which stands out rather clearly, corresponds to C III] 1909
